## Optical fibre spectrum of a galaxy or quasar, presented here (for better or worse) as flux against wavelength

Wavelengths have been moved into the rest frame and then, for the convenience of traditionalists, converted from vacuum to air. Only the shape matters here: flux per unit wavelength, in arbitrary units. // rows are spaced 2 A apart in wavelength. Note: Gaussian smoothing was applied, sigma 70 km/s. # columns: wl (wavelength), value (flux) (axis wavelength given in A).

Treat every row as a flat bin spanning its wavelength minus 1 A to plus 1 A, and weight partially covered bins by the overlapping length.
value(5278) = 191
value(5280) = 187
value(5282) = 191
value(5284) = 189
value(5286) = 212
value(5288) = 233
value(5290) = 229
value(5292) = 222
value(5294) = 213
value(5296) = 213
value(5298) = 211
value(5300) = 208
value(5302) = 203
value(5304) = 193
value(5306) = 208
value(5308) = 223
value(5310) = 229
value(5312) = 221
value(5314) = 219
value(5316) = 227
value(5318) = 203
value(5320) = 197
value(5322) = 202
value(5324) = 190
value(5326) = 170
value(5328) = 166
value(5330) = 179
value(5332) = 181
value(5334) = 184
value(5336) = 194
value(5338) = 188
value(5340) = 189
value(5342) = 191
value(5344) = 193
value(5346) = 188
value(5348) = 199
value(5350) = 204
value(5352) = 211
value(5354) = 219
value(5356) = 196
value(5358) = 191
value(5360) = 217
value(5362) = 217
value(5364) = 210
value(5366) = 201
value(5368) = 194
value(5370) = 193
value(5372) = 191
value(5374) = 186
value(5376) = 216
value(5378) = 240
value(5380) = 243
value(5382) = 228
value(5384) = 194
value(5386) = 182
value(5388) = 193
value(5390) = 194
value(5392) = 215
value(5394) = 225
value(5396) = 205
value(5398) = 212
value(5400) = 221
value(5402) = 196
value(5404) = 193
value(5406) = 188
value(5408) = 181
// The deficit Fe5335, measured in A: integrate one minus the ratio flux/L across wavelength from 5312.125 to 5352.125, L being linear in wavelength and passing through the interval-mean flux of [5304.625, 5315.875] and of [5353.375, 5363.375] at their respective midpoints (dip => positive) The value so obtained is 3.8 A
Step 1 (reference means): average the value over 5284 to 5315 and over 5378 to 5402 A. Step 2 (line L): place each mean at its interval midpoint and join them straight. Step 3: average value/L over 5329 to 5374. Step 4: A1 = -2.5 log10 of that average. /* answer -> 0.08 mag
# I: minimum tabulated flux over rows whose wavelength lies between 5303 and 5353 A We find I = 166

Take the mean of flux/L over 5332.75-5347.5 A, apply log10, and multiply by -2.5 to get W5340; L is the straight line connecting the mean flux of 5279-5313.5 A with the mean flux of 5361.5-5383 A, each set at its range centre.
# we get 0.11 mag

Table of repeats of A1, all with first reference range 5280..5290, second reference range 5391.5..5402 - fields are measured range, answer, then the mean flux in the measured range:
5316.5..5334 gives 0.121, 187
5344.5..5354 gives 0.046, 202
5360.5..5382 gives 0.010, 210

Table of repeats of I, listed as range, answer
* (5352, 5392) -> 182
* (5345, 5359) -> 188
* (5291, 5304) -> 193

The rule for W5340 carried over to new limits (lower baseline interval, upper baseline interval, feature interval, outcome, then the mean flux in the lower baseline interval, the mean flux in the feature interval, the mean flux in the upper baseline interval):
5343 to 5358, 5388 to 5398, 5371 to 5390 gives -0.01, 201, 207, 208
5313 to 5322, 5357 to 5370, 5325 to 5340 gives 0.15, 210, 181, 204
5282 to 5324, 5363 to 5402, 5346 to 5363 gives 0.02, 212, 206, 207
